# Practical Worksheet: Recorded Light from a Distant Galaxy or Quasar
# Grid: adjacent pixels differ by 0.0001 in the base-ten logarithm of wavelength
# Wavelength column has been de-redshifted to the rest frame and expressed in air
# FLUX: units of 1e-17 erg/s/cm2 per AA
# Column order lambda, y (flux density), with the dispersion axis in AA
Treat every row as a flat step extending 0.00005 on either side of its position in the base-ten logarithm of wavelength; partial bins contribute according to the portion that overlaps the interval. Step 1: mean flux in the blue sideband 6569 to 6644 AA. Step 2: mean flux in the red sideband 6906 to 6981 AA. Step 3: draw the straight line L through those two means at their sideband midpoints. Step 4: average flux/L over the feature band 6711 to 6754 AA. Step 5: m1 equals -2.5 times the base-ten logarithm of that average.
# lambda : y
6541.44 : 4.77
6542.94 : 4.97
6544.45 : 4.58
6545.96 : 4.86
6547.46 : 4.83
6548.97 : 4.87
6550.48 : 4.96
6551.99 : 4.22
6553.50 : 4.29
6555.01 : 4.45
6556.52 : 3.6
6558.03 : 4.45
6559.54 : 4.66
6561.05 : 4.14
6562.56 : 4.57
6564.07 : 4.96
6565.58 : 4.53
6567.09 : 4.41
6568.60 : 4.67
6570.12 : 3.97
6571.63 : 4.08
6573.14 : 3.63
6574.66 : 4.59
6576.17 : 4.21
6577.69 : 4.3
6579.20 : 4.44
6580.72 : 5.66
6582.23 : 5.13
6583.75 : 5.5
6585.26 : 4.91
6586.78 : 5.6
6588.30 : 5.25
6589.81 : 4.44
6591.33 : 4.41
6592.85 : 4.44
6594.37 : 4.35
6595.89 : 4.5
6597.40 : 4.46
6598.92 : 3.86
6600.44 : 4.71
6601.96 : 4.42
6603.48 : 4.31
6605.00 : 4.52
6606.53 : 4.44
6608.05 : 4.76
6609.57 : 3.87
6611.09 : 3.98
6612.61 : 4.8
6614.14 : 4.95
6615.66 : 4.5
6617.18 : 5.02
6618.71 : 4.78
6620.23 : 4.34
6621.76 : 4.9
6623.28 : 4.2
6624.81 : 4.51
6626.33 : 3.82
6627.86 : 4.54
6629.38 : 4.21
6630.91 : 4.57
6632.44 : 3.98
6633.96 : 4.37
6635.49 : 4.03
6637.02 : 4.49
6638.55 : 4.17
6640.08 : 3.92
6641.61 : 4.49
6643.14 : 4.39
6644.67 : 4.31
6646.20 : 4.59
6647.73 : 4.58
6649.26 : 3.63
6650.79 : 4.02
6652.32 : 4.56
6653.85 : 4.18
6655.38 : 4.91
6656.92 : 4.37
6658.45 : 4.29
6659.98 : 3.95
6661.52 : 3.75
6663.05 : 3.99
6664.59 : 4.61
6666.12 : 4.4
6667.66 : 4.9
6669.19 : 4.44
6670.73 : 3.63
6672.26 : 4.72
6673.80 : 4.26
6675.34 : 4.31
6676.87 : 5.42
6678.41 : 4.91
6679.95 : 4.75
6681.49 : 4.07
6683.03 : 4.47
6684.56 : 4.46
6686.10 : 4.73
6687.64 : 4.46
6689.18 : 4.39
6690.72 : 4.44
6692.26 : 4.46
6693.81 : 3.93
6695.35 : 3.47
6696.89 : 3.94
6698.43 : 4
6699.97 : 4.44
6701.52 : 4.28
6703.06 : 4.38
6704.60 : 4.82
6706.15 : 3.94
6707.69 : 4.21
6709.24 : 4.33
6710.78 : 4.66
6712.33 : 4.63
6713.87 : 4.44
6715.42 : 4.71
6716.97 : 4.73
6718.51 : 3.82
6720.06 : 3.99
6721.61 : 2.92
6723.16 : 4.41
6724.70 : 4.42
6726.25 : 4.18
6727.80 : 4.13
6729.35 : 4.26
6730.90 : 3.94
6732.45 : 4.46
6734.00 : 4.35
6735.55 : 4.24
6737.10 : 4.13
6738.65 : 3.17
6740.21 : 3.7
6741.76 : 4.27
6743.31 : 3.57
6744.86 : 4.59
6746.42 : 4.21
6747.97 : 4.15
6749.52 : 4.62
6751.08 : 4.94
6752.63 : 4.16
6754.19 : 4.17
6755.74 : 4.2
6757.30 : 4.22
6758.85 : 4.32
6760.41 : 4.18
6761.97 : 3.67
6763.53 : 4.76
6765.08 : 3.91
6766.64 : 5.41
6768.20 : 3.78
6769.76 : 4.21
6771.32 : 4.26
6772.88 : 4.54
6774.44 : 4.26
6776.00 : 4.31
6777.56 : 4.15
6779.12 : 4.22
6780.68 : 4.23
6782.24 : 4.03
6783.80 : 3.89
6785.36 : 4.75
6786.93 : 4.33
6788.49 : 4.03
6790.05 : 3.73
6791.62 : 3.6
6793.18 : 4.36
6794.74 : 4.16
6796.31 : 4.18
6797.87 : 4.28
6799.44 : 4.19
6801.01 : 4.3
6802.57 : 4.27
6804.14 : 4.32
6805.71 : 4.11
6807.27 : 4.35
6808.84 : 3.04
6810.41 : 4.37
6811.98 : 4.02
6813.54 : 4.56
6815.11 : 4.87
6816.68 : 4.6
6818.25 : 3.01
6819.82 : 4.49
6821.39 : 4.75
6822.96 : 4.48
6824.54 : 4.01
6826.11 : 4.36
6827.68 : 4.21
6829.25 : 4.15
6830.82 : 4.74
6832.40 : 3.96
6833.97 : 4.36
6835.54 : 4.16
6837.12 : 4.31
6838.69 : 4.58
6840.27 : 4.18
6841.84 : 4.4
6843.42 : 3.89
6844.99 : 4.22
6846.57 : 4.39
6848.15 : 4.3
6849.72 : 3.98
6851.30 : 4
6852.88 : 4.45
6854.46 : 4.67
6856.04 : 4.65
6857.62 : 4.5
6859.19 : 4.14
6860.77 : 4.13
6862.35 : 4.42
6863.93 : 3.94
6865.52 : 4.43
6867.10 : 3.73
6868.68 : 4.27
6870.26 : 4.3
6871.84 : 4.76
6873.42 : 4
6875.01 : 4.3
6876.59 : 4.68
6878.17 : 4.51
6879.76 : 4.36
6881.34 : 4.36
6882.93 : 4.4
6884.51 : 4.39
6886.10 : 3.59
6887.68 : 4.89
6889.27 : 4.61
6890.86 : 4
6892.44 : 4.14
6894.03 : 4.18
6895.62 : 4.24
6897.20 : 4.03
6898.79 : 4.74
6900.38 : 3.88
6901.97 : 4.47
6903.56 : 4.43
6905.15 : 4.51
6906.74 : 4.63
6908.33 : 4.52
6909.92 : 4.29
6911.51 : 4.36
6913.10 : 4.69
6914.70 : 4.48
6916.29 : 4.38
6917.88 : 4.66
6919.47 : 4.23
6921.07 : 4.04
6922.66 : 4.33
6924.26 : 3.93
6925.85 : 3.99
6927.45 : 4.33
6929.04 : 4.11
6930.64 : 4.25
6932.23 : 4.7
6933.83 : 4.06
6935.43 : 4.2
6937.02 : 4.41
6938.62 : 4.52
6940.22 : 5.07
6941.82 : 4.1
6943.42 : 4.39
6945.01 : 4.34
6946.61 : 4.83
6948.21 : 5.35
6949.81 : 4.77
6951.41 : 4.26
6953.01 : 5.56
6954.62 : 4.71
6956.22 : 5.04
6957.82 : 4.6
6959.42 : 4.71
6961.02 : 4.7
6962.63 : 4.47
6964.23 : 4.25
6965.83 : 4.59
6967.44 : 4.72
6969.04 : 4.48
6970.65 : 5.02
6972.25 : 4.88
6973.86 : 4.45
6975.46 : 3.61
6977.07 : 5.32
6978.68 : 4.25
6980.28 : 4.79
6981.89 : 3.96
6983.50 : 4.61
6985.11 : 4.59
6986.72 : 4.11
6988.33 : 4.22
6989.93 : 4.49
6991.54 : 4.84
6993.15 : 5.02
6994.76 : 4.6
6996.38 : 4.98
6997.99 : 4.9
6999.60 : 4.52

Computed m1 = 0.08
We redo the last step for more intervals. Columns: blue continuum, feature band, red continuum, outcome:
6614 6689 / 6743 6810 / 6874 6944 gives 0.04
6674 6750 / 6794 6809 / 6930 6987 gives 0.06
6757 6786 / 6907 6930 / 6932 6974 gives 0.06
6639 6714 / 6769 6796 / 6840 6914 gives 0.04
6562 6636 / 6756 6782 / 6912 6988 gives 0.06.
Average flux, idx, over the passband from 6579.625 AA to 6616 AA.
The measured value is 4.66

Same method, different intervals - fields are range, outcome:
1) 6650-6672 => 4.3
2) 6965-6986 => 4.56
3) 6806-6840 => 4.25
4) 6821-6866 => 4.3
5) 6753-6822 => 4.21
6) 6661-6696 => 4.4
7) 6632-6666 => 4.26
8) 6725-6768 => 4.21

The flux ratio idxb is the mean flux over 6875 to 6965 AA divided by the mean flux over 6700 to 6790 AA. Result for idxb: 1.0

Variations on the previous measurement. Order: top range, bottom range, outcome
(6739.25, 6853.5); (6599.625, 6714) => 0.97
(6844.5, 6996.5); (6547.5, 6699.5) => 1.00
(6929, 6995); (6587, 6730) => 1.05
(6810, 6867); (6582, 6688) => 0.96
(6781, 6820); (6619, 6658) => 0.96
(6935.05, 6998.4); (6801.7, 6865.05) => 1.08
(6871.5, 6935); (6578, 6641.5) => 0.96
